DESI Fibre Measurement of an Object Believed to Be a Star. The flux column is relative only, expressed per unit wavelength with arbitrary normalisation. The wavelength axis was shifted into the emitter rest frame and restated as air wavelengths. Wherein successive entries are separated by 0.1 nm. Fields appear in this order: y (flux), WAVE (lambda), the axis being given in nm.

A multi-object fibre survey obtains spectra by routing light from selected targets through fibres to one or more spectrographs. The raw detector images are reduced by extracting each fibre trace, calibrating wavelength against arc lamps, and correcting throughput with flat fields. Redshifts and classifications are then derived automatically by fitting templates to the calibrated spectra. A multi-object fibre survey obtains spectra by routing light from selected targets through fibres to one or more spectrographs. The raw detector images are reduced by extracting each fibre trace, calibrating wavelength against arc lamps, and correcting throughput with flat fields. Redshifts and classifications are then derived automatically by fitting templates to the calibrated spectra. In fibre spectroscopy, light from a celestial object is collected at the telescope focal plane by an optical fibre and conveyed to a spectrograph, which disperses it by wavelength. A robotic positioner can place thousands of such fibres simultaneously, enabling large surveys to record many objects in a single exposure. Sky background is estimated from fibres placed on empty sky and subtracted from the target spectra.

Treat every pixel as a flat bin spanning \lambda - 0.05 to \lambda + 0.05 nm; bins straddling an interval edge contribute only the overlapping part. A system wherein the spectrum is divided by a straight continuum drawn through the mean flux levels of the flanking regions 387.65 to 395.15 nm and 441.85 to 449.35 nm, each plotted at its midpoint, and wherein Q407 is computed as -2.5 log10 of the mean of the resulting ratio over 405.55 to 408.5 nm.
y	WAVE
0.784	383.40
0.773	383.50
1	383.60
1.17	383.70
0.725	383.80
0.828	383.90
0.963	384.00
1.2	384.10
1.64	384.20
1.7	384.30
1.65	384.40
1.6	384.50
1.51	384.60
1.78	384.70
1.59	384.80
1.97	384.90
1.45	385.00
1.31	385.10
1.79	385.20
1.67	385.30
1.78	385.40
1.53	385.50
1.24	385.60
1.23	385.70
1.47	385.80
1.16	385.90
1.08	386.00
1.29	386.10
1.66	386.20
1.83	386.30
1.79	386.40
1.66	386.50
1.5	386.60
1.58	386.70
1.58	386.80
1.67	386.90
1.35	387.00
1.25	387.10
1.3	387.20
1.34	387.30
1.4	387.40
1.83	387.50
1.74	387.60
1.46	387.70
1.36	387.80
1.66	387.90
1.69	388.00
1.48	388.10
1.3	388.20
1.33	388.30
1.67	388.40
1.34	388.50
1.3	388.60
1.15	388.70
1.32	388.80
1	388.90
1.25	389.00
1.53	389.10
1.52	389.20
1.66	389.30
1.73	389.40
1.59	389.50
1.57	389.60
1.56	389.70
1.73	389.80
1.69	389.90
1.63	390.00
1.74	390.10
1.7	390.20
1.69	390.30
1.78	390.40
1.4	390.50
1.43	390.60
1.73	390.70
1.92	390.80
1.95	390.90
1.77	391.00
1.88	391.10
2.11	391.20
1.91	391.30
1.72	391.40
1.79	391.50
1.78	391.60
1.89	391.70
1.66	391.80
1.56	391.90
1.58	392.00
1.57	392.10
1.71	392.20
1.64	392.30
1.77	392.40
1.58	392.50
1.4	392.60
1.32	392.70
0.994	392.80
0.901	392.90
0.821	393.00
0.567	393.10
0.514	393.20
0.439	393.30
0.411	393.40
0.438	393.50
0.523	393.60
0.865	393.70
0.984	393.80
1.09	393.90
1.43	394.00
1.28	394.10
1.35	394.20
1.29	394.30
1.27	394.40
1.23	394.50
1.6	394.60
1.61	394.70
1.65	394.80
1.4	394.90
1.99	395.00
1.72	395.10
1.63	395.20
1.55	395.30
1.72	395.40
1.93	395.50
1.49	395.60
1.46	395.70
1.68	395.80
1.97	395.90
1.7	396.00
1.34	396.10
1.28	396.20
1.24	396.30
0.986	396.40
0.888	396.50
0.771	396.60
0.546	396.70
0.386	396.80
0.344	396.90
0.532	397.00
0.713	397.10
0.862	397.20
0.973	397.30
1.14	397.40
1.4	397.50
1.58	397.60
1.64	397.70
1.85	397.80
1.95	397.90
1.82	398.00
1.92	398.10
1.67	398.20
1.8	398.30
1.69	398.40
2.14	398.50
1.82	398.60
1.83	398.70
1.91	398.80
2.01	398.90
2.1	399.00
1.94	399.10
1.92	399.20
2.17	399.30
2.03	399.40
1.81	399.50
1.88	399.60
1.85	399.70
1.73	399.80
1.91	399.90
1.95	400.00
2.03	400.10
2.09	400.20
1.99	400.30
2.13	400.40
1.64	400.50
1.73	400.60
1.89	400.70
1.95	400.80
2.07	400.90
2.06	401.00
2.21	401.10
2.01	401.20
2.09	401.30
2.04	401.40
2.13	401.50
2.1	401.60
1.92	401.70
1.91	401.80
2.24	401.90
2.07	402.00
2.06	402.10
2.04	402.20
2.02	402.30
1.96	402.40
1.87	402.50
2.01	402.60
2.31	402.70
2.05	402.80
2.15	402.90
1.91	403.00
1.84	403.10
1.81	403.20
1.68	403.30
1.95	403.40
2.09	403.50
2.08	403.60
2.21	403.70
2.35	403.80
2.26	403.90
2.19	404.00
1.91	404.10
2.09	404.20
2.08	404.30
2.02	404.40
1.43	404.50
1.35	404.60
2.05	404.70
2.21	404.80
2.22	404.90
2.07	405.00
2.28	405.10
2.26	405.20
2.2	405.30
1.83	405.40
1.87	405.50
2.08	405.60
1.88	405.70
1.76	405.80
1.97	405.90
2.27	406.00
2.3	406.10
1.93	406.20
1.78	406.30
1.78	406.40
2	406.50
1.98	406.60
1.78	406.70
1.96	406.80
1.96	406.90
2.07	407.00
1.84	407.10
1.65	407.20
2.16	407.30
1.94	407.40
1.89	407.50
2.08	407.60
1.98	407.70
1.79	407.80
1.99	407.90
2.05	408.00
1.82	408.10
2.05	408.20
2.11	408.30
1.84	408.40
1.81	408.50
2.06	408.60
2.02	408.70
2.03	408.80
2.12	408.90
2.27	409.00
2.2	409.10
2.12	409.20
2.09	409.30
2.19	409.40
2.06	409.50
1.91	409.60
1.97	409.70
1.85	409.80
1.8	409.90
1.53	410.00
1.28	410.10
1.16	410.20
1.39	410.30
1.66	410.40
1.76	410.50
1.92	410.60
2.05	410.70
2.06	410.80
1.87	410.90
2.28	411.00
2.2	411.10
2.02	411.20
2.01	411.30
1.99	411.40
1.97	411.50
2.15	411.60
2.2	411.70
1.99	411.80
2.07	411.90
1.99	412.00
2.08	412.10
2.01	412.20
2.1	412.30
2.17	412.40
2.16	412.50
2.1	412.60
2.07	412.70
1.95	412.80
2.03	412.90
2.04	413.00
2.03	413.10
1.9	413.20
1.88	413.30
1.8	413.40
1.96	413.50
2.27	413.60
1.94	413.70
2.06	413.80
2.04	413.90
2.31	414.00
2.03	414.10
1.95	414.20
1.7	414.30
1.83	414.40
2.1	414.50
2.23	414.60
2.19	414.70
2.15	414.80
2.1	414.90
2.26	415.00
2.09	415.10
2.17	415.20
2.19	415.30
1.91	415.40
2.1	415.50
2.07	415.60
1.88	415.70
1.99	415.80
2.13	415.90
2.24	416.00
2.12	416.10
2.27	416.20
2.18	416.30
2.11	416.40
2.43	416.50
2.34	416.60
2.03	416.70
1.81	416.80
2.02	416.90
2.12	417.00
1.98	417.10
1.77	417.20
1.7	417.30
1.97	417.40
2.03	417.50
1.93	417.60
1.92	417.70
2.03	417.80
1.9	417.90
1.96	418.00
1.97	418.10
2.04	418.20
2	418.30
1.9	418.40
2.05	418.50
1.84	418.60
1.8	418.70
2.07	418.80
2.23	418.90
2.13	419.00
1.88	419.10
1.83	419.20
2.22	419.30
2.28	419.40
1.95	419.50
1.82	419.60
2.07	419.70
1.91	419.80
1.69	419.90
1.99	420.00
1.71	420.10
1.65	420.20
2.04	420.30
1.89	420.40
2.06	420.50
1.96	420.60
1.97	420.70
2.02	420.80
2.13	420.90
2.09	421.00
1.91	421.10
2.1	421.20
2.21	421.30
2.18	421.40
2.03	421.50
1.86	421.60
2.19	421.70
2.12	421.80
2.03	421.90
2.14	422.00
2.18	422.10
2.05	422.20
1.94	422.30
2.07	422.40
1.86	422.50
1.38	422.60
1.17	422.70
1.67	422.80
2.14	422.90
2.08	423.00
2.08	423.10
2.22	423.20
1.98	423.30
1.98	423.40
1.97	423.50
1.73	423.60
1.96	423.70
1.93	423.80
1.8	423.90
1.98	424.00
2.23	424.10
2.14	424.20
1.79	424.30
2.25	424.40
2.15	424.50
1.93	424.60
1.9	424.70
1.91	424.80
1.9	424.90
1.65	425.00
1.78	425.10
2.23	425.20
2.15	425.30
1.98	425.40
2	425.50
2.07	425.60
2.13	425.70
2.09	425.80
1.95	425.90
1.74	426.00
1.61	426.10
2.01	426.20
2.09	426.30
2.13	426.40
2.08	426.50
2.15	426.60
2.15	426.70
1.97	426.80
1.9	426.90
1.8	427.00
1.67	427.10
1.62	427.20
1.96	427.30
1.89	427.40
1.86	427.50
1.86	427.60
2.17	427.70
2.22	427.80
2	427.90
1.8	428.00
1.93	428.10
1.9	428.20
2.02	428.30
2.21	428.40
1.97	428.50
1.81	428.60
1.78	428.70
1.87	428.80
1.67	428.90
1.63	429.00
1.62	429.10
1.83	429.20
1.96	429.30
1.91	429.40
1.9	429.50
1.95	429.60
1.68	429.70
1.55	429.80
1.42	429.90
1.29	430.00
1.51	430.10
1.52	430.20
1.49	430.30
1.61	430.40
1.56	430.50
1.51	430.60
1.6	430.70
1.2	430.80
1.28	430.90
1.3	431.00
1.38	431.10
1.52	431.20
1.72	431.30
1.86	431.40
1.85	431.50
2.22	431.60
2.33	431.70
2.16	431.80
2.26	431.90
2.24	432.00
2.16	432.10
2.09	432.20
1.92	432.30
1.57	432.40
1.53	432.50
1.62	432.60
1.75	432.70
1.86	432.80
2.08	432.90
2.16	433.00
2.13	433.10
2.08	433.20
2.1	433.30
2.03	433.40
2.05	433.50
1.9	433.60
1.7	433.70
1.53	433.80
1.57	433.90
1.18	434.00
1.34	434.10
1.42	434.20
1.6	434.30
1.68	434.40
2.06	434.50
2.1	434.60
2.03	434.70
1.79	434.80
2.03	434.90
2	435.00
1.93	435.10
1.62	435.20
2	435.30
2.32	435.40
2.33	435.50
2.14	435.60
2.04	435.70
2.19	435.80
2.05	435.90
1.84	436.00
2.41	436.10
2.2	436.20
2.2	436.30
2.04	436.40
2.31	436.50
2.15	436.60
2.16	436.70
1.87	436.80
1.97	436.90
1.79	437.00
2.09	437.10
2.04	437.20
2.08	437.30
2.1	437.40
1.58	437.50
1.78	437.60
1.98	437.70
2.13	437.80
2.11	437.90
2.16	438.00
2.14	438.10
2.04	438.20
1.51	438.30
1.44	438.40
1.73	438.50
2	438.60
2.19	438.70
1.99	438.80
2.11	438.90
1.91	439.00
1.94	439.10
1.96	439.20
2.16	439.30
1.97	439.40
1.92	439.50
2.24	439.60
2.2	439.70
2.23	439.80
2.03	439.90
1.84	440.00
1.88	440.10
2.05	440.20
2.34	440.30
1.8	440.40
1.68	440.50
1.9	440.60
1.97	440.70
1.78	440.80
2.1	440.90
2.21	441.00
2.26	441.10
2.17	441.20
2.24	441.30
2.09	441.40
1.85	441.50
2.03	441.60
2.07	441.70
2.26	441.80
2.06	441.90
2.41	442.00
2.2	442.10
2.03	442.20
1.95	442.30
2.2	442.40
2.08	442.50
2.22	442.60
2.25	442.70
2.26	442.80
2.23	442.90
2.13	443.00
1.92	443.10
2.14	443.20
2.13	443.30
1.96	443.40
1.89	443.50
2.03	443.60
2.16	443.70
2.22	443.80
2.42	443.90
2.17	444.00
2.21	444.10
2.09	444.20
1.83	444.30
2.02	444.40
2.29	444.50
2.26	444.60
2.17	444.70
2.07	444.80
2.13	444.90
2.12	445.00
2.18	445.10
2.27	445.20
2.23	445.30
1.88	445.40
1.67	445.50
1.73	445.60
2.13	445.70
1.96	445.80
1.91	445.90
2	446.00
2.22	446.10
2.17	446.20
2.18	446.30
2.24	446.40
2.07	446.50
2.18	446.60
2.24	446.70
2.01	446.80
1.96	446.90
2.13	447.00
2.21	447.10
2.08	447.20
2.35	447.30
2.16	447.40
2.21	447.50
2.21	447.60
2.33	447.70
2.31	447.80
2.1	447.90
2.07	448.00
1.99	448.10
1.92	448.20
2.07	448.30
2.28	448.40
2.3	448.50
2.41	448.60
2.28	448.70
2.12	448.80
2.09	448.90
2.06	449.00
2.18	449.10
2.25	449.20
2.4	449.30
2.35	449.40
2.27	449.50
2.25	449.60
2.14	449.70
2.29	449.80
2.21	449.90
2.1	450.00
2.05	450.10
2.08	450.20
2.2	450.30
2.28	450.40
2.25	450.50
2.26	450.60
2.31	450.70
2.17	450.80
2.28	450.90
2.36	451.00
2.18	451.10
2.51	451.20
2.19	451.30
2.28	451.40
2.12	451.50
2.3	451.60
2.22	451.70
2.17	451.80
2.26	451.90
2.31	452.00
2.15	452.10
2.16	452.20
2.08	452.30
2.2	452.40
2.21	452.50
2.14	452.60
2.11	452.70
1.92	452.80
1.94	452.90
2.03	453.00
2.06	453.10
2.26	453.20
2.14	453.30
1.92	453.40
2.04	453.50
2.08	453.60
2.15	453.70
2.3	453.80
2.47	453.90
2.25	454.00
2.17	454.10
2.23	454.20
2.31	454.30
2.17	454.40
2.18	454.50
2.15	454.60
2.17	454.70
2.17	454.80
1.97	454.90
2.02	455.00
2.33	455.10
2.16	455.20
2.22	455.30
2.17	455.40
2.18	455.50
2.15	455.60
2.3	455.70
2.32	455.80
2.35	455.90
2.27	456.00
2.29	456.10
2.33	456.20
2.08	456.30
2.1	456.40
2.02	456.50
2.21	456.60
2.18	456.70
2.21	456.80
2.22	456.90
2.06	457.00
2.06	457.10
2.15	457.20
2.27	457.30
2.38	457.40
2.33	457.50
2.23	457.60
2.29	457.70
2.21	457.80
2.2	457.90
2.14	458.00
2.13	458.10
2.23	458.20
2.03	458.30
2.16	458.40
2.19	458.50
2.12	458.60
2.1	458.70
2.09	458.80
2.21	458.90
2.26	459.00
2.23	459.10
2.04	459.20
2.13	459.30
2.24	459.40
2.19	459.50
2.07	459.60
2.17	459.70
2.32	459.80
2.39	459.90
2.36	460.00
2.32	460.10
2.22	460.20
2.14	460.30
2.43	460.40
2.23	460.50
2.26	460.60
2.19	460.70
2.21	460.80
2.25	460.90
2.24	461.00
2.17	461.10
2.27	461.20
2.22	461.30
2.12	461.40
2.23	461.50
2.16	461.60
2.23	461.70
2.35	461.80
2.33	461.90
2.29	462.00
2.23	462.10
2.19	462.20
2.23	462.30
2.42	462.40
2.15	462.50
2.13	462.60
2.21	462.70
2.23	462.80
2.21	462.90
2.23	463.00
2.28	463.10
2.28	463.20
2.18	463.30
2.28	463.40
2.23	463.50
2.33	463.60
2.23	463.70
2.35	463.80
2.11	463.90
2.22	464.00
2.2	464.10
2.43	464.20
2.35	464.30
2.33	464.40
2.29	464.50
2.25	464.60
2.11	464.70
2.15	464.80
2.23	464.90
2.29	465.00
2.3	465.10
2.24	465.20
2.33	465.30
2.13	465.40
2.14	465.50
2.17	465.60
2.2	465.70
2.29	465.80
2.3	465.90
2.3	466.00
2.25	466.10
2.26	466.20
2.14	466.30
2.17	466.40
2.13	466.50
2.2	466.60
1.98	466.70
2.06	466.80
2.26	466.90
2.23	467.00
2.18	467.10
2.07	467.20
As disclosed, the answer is -0.19 mag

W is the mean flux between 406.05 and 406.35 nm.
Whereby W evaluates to 2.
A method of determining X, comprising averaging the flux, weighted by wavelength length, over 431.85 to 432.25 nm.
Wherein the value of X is 2.19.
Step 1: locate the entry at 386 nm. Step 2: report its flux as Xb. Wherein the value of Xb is 1.08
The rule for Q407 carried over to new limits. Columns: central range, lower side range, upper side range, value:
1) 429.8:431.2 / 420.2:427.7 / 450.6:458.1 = 0.36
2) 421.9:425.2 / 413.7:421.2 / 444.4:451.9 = 0.06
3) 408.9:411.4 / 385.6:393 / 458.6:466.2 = -0.10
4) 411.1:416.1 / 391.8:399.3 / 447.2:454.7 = -0.25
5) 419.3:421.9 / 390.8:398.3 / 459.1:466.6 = -0.18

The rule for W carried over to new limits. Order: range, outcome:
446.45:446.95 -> 2.09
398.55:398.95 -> 1.89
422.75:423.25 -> 2.04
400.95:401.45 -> 2.08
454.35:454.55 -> 2.17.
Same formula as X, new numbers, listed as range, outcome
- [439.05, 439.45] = 2.01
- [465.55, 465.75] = 2.19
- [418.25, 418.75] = 1.92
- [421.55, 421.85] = 2.06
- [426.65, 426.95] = 2.01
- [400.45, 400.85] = 1.8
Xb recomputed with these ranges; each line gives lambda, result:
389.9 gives 1.69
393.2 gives 0.514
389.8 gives 1.73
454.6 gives 2.15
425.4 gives 1.98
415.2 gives 2.17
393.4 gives 0.411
